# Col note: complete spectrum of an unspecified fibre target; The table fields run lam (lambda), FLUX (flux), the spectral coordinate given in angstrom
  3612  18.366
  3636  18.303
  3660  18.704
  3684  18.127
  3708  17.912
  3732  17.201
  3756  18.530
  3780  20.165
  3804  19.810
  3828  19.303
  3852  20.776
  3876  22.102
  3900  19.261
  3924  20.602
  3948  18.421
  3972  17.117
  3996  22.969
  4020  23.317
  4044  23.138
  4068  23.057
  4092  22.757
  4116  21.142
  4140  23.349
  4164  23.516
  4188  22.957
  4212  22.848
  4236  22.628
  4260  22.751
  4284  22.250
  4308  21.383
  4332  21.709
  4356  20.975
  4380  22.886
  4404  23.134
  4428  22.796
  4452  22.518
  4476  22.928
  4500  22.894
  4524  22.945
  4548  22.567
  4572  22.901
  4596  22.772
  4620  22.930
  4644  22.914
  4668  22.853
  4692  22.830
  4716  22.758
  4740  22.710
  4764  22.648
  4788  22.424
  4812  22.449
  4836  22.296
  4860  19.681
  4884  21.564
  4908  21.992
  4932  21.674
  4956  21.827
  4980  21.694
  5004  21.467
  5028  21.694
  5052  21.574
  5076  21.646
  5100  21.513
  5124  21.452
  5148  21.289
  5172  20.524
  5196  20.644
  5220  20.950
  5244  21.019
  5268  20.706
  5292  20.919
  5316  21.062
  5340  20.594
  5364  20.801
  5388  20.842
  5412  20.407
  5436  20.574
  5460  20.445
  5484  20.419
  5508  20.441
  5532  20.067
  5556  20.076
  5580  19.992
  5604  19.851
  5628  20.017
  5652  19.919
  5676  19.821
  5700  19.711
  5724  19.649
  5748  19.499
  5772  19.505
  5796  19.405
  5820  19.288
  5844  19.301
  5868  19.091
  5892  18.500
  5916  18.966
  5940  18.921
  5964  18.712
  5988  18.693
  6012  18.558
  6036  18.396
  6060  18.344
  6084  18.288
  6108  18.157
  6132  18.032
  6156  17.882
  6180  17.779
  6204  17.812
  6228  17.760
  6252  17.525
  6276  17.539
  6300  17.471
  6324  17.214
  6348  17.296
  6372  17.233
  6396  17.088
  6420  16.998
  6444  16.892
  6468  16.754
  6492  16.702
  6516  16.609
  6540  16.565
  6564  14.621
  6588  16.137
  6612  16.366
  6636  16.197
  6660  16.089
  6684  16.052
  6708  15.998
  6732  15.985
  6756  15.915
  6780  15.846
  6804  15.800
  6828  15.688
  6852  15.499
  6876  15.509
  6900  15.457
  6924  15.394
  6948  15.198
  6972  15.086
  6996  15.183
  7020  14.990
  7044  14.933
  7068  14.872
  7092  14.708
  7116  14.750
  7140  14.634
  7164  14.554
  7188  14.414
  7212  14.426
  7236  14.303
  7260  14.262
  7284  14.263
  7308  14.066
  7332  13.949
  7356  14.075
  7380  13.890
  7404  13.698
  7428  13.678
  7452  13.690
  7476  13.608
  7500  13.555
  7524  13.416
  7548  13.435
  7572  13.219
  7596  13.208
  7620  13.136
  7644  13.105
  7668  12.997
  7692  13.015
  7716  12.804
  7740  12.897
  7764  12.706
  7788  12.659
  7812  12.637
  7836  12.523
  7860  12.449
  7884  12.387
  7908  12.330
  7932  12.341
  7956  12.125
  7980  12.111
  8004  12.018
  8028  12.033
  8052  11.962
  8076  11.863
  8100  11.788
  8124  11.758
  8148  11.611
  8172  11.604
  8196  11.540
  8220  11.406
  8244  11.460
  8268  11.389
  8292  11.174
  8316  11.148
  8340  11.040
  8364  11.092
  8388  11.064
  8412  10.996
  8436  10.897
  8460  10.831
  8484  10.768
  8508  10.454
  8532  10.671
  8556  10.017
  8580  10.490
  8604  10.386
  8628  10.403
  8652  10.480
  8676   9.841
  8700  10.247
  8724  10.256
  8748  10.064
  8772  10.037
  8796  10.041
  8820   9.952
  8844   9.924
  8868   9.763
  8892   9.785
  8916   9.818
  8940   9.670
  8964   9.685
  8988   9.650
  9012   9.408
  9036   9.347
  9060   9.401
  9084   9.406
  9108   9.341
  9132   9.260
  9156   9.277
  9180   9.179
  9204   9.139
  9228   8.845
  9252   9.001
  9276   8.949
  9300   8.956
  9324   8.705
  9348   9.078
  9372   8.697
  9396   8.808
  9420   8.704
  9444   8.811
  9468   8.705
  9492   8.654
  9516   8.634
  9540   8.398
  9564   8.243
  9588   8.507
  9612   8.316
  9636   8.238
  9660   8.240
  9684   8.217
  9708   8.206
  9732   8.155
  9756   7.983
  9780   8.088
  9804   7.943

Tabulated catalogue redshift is 0.001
